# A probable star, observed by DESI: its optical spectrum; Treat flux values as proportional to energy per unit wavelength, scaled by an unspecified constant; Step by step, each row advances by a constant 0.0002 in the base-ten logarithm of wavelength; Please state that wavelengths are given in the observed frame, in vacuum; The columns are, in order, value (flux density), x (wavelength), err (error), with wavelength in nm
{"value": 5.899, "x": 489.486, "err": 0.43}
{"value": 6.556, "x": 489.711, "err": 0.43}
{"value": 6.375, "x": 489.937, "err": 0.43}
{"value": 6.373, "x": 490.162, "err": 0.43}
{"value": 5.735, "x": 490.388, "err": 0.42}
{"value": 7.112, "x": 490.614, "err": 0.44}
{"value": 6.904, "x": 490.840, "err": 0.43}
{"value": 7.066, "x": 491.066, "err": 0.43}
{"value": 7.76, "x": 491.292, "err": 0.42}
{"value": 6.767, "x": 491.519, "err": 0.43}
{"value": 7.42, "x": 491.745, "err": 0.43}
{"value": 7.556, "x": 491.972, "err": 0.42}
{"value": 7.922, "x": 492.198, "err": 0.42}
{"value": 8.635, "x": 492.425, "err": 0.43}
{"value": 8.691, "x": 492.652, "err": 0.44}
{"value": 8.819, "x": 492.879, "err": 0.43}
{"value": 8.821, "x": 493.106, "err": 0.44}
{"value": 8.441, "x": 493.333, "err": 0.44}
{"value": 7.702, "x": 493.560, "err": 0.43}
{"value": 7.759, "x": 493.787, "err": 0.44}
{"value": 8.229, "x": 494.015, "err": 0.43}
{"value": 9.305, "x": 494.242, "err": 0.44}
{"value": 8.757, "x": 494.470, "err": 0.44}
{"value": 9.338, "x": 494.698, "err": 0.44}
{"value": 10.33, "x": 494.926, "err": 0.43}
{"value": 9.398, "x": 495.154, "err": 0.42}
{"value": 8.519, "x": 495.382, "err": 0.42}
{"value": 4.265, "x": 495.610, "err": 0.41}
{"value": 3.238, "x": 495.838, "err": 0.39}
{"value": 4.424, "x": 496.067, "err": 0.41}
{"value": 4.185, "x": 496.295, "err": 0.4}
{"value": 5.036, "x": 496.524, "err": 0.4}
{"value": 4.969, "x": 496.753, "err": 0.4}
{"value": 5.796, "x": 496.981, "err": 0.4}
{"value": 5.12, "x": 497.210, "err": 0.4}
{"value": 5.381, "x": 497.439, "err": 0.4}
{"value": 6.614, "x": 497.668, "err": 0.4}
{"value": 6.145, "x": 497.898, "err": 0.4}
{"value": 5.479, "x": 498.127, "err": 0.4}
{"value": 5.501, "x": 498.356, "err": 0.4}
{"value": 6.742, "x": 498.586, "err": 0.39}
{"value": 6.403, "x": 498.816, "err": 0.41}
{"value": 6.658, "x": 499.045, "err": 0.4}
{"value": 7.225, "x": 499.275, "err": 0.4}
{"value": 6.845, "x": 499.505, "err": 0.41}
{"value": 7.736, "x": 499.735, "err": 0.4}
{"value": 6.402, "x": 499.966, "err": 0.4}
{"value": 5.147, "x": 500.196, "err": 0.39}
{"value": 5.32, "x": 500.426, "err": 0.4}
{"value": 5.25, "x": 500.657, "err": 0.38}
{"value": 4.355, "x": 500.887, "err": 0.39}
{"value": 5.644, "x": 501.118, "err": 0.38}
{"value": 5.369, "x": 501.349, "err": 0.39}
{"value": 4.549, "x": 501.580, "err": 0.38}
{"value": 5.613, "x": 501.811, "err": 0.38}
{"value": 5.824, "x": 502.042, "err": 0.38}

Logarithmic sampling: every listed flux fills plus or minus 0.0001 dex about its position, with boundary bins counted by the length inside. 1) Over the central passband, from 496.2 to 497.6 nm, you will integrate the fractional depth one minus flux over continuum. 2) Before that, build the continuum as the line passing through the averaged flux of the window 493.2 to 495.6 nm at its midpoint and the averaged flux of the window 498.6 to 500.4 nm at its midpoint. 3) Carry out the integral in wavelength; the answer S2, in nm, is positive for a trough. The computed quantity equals 0.450 nm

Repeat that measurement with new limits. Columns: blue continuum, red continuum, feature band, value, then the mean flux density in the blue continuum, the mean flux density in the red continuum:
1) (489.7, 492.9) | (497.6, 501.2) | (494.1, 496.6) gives -0.11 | 7.29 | 6.09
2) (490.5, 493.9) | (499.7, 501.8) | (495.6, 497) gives 0.46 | 7.83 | 5.45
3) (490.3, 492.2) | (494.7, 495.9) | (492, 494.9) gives -0.48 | 7.11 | 7.52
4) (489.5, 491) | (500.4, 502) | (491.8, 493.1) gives -0.44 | 6.49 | 5.18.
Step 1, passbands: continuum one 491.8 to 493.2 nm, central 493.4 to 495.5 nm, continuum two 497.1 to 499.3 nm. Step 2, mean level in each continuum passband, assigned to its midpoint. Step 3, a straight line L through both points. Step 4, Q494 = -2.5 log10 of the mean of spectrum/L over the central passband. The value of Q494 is -0.16 mag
